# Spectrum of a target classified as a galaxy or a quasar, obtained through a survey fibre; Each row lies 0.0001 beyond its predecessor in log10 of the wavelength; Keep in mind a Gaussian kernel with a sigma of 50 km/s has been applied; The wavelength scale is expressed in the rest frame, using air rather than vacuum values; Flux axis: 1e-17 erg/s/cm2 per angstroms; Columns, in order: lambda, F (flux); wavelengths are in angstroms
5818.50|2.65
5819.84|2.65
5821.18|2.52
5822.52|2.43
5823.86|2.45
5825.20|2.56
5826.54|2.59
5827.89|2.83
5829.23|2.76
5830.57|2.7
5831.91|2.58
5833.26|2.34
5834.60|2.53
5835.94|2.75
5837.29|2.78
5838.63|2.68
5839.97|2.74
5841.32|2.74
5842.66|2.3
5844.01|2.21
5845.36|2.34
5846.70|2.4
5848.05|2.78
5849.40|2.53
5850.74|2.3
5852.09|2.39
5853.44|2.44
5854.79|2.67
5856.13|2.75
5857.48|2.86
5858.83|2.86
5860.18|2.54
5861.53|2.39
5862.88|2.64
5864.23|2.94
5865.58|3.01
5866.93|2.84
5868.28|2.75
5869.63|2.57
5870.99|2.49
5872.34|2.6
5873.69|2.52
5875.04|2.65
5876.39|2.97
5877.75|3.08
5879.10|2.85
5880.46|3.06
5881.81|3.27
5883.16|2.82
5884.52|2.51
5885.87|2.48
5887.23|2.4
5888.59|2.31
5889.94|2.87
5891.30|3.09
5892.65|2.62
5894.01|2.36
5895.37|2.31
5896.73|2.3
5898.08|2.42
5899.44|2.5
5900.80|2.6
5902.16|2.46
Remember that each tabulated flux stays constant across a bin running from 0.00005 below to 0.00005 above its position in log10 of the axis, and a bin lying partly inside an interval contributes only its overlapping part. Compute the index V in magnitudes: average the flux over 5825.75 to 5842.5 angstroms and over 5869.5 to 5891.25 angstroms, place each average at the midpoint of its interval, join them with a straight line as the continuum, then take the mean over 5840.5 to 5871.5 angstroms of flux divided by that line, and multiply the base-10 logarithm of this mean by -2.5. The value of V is 0.04 mag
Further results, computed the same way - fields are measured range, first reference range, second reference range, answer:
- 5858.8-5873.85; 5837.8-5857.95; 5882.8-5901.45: -0.06 mag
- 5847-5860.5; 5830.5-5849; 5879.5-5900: -0.01 mag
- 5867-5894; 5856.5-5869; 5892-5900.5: -0.06 mag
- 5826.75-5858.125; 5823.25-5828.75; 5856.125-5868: 0.04 mag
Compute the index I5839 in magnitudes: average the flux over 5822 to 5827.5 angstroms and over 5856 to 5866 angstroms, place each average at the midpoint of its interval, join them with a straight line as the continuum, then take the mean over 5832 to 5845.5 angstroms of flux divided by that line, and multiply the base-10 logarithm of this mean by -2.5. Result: 0.024 mag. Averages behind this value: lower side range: 2.52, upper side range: 2.74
